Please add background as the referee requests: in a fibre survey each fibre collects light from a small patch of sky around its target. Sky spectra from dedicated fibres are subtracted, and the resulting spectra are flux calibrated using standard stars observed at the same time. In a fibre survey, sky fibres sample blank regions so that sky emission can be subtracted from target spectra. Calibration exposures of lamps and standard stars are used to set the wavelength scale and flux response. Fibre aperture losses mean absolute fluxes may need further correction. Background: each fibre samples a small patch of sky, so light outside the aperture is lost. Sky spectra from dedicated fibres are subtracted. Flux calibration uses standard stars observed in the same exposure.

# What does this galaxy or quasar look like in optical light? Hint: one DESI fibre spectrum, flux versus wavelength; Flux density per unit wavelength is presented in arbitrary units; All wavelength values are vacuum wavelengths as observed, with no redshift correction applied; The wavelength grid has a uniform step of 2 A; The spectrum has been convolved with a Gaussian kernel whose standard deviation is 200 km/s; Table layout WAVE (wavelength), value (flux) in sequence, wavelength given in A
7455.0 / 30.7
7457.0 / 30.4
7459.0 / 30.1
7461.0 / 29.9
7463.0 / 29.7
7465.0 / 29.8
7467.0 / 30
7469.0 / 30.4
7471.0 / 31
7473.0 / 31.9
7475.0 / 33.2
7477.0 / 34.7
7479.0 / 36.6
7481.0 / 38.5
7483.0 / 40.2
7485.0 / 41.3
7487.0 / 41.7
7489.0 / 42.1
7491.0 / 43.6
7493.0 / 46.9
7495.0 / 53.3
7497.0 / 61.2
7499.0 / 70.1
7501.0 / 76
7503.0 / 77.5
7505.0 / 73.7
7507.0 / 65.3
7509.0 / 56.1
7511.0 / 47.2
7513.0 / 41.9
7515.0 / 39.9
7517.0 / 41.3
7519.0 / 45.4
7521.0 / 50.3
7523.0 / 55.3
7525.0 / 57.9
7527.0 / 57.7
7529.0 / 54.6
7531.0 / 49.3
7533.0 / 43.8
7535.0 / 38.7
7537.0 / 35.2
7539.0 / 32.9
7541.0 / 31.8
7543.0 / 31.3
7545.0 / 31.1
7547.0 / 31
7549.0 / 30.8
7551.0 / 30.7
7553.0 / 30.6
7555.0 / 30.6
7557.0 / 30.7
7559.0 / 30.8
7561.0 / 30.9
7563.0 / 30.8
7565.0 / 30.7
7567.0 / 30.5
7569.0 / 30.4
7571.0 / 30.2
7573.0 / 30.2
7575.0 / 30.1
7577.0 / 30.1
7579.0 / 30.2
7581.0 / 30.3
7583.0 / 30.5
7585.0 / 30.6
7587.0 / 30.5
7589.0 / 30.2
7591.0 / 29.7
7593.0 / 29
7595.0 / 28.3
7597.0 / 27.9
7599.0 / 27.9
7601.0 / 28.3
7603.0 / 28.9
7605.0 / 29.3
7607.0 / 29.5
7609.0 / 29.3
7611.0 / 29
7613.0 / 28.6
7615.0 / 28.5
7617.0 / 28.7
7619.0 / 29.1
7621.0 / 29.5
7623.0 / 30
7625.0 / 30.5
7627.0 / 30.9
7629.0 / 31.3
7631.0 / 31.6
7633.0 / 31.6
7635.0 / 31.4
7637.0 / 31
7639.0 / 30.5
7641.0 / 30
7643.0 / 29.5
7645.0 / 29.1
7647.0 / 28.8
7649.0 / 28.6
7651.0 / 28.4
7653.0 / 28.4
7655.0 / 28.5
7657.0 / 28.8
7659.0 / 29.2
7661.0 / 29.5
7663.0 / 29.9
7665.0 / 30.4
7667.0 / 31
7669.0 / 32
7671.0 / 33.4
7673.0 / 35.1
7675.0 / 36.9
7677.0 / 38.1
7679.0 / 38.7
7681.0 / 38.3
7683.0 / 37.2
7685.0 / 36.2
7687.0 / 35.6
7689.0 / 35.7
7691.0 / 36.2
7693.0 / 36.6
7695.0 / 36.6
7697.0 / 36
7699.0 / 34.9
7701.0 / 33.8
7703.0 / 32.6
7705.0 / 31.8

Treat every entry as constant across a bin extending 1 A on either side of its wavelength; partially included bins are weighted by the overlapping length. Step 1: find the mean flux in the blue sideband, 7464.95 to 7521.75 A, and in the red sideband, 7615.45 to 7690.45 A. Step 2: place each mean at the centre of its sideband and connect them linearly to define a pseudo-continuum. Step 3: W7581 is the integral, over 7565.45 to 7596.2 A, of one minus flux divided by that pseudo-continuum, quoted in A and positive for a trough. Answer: 6.78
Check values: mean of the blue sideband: 46.9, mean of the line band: 30.1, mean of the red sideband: 31.7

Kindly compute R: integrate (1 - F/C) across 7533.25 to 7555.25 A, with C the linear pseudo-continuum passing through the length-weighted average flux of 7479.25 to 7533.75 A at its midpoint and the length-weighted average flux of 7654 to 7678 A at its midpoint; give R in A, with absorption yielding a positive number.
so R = 6.8 A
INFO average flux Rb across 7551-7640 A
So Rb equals 30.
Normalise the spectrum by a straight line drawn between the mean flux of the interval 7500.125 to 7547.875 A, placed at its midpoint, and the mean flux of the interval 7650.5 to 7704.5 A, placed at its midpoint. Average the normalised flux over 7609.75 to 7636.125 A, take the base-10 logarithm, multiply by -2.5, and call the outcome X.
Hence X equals 0.28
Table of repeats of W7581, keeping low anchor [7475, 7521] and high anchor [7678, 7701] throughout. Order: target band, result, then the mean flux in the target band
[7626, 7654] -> 7.0 A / 30.1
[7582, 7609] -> 8.7 A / 29.3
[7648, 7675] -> 5.6 A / 30.5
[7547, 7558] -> 3.7 A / 30.7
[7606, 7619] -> 4.0 A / 28.9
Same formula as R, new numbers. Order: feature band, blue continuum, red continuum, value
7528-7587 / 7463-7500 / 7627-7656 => 4.3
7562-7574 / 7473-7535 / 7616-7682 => 3.2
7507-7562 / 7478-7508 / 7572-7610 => 4.1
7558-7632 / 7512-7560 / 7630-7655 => 9.4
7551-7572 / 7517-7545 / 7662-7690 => 5.8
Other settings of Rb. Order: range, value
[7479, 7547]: 48.4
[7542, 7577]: 30.7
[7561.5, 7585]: 30.4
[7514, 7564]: 38.9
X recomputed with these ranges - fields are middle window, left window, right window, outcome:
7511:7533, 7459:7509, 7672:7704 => -0.13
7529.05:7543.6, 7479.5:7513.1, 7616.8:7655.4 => 0.21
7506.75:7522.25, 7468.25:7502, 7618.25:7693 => -0.13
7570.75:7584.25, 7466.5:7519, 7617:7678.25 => 0.25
